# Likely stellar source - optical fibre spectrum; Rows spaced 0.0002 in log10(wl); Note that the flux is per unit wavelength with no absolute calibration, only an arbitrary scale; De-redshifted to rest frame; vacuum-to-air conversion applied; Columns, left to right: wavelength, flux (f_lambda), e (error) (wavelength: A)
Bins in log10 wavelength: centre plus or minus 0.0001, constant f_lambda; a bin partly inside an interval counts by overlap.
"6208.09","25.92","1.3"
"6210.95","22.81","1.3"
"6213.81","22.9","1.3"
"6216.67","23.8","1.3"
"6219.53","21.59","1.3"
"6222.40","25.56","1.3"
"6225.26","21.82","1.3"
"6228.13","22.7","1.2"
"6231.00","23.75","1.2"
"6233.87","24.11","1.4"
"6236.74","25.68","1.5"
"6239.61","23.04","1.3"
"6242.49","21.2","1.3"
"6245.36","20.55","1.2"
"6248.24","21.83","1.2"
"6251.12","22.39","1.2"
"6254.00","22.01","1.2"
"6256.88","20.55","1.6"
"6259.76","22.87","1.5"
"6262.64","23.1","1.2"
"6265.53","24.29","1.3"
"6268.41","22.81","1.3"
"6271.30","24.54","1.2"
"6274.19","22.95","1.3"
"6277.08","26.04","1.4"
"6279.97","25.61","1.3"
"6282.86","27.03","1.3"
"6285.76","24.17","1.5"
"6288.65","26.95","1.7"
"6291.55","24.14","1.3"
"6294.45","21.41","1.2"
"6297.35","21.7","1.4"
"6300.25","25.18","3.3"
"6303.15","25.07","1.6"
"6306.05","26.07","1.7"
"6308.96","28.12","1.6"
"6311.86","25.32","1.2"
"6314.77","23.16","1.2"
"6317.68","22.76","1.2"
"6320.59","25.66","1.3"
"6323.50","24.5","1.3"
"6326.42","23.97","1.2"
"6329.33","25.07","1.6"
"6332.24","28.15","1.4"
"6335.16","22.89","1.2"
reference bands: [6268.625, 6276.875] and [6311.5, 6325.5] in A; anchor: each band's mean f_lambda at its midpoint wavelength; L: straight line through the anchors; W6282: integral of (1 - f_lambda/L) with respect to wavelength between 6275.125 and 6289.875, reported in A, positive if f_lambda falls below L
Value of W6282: -1.1 A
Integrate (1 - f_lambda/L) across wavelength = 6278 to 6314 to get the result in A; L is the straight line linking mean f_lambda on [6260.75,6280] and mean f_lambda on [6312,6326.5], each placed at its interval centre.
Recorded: -1.4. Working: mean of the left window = 24.1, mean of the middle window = 25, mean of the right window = 24.1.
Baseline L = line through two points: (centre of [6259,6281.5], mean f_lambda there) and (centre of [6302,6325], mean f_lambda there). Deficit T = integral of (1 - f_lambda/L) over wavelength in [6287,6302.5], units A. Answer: 0.4 A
